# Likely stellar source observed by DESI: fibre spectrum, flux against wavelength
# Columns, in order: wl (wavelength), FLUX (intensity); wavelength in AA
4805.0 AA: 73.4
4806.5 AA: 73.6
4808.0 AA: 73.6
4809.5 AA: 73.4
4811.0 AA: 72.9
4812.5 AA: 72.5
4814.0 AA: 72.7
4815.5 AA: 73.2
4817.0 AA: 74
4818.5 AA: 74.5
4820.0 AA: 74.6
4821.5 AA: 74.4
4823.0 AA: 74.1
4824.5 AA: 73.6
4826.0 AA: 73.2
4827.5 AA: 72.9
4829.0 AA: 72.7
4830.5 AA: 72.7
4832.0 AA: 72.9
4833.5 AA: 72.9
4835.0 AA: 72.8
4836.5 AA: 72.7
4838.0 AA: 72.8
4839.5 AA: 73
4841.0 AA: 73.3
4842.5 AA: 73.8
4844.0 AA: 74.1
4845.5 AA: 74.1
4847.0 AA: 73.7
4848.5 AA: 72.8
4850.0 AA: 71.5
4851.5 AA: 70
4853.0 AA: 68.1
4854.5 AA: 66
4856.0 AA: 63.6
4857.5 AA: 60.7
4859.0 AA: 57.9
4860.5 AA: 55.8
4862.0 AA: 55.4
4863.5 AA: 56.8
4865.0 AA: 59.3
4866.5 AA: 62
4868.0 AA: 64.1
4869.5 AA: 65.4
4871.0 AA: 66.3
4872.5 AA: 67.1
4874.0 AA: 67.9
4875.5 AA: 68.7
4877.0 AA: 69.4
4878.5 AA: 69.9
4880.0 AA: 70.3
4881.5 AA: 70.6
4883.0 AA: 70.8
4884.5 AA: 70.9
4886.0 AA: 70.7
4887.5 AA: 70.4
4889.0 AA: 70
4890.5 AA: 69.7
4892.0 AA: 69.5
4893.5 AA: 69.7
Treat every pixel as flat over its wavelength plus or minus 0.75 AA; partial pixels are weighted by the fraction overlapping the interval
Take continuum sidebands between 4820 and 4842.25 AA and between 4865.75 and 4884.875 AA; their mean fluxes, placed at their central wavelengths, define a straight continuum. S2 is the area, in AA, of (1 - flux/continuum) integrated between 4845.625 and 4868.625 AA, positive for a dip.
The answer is 1.97 AA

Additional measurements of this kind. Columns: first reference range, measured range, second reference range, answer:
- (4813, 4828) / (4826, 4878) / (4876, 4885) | 2.76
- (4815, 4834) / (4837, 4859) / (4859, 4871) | -1.45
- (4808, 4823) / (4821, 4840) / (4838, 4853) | 0.01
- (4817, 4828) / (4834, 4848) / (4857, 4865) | -1.58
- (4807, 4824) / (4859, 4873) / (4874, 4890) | 1.94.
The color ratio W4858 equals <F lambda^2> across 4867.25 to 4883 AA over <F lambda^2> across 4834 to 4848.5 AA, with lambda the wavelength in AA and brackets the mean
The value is 0.9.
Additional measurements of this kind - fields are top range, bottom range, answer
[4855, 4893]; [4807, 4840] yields 0.92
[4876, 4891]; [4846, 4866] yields 1.11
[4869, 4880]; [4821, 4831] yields 0.95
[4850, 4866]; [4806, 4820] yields 0.86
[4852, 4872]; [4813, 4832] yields 0.85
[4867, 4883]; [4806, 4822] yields 0.95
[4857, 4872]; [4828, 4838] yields 0.84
